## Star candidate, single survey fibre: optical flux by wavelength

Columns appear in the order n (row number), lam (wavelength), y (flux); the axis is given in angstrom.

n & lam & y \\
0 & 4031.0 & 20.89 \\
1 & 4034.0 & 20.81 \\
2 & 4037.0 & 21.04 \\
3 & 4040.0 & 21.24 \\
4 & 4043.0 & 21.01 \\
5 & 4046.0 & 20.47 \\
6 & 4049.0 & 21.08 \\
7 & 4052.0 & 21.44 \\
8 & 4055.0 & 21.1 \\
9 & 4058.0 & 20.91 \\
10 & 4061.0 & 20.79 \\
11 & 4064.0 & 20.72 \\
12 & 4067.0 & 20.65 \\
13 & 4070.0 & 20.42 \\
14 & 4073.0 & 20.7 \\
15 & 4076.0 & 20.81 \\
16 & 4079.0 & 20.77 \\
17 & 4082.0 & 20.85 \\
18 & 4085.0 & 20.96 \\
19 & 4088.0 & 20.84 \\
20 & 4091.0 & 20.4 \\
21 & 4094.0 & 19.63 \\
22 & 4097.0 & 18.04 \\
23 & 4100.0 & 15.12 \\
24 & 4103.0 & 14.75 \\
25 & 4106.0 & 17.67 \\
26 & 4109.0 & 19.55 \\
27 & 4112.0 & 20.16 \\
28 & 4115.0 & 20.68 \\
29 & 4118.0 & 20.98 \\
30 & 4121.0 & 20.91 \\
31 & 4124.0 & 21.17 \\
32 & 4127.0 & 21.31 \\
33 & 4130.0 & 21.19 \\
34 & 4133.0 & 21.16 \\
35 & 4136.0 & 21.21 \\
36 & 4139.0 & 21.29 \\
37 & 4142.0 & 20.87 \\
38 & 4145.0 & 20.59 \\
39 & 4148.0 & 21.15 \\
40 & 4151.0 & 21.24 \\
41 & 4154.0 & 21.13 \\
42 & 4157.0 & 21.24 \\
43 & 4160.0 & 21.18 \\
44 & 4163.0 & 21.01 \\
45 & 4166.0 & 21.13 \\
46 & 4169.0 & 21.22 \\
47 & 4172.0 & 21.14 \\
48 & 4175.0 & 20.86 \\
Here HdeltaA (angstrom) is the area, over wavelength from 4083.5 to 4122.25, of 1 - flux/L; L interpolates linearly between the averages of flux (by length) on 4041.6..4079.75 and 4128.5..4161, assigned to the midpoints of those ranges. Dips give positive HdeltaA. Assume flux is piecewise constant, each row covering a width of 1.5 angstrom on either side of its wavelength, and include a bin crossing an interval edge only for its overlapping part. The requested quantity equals 3.3 angstrom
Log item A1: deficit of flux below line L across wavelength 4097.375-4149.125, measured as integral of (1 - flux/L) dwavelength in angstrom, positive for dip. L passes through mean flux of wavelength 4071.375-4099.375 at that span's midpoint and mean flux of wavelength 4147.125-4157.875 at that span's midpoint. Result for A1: 2.1 angstrom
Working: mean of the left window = 20.2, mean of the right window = 21.2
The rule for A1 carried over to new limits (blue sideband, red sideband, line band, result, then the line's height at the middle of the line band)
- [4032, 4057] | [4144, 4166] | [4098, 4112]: 2.6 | 21.1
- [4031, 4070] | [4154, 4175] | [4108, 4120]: 0.4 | 21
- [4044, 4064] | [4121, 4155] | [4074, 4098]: 0.8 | 21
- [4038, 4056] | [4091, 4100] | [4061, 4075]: -0.5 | 19.9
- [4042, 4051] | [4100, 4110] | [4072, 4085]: -1.5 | 18.7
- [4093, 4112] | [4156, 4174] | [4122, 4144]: -2.1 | 19.3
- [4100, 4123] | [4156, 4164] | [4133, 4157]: -0.7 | 20.5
